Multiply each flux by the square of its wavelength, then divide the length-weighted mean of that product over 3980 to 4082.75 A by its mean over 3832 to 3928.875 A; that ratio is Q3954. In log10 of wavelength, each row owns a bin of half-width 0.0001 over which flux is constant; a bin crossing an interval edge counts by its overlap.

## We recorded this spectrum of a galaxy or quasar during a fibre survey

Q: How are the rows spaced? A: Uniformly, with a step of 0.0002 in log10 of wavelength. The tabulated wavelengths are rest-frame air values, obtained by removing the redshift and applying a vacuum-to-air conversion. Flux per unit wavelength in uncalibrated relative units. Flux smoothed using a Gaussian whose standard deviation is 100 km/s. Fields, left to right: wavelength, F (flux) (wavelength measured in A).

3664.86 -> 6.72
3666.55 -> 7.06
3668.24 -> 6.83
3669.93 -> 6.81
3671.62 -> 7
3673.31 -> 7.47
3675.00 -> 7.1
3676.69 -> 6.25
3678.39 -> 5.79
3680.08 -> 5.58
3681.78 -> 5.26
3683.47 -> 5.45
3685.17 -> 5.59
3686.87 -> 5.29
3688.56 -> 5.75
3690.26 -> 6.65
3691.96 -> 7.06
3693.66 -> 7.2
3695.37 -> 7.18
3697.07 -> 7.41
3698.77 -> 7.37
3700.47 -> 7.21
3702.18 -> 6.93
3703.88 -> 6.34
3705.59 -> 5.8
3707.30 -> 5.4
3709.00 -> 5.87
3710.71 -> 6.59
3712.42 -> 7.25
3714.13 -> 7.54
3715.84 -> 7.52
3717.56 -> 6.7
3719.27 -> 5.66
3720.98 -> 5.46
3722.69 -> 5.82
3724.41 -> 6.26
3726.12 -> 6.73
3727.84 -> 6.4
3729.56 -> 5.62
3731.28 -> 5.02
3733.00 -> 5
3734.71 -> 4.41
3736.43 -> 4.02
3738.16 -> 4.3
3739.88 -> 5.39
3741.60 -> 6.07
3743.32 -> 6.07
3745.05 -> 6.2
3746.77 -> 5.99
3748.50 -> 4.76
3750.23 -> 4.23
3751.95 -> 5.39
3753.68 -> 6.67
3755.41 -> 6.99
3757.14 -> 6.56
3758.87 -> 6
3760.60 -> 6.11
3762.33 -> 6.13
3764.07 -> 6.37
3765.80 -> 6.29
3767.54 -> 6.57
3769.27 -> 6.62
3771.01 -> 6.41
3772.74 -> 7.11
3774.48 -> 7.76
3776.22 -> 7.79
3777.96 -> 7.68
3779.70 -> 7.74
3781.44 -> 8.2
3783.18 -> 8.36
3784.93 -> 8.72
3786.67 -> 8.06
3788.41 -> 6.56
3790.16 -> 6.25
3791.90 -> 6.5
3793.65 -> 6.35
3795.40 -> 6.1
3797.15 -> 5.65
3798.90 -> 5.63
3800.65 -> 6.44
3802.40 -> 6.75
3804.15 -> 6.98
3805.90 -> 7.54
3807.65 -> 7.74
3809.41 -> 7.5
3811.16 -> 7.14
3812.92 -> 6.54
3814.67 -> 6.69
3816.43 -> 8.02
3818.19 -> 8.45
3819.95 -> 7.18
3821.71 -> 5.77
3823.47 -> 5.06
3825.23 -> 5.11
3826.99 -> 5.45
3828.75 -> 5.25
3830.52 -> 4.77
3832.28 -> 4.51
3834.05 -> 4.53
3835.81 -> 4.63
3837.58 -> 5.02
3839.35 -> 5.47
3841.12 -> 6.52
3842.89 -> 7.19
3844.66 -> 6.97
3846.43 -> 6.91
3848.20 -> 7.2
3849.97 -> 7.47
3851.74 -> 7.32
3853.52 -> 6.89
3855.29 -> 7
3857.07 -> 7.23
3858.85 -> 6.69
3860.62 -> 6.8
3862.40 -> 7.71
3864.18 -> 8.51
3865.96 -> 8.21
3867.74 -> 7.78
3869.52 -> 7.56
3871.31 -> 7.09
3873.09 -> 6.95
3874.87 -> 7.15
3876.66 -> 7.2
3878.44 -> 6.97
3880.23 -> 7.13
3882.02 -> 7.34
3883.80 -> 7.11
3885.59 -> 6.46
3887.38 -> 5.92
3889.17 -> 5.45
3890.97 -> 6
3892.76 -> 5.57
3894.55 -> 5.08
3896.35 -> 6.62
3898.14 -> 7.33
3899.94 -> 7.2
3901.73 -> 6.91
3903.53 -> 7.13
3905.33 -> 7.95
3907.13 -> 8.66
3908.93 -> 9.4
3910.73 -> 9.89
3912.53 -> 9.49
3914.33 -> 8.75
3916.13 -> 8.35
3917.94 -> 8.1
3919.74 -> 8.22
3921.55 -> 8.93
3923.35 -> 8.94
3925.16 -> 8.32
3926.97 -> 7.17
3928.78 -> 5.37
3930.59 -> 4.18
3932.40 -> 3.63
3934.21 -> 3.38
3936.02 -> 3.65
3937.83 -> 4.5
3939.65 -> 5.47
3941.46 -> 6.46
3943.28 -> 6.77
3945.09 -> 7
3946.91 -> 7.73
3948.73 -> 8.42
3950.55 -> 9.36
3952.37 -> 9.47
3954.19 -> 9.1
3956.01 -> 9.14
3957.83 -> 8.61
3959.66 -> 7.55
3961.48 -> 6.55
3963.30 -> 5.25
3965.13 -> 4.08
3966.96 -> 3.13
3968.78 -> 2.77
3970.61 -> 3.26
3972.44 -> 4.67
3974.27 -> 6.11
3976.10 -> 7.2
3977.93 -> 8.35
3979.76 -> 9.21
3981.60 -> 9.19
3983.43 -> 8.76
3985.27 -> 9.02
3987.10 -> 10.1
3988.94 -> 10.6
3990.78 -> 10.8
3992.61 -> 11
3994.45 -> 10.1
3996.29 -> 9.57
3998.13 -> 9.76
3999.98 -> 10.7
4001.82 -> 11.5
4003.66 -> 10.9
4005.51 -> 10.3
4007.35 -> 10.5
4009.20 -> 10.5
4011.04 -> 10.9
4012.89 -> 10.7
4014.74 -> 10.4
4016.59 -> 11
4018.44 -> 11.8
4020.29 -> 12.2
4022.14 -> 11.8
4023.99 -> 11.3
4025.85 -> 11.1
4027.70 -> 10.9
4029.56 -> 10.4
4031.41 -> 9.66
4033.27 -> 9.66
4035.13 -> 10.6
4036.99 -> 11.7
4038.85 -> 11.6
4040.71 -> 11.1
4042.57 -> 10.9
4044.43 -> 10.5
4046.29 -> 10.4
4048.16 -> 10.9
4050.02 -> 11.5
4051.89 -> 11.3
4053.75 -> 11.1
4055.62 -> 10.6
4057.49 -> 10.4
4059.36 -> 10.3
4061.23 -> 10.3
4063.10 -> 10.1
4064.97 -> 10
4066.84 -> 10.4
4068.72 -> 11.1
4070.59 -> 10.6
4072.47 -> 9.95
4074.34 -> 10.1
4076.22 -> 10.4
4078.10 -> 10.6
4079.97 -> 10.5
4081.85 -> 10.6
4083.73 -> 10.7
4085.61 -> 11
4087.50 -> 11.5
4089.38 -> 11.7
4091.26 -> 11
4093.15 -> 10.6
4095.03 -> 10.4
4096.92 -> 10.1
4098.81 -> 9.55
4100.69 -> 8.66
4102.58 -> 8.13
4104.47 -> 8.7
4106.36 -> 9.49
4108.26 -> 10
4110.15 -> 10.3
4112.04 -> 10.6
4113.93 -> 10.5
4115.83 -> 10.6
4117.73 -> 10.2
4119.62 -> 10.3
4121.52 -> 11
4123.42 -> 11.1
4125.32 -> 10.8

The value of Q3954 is 1.59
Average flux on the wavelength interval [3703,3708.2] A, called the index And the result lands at 5.86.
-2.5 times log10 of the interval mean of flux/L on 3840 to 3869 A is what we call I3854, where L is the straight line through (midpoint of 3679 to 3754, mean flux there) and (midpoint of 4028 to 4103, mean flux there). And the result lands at 0.077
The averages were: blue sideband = 6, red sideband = 10.5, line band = 7.27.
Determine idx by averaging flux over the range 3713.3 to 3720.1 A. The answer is 6.85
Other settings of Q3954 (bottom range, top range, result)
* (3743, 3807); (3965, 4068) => 1.68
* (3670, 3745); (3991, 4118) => 2.05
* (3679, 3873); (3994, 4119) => 1.88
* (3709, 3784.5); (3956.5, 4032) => 1.65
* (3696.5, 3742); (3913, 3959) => 1.33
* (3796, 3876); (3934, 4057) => 1.49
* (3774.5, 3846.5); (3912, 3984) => 1.12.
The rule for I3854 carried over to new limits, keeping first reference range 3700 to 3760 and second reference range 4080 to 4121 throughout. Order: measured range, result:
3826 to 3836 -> 0.41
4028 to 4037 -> -0.09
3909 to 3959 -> 0.13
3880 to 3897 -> 0.24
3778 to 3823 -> -0.05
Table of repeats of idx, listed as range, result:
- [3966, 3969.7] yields 2.96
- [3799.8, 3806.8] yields 6.94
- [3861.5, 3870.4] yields 7.95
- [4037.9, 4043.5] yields 11.2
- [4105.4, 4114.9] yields 10.2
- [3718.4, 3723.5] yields 5.66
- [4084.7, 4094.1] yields 11.2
